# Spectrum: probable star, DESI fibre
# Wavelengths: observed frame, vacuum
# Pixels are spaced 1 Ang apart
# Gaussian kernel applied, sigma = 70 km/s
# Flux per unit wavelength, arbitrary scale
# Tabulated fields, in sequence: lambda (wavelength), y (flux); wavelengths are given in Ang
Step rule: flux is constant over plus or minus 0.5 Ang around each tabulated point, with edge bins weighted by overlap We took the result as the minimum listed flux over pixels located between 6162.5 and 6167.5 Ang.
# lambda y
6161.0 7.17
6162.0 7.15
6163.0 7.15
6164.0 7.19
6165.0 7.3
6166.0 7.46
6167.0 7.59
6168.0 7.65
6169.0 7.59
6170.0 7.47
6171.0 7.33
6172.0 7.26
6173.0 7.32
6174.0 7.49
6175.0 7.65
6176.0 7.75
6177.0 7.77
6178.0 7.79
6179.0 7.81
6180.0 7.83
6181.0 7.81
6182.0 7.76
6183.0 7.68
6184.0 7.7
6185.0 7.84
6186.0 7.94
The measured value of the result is 7.15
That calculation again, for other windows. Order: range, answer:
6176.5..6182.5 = 7.76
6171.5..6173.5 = 7.26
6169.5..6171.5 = 7.33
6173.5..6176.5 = 7.49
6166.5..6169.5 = 7.59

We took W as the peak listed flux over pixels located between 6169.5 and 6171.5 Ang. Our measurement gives 7.47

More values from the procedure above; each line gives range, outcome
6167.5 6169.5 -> 7.65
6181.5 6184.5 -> 7.76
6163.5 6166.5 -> 7.46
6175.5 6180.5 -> 7.83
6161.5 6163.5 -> 7.15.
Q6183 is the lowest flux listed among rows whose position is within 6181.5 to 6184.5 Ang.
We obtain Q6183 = 7.68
